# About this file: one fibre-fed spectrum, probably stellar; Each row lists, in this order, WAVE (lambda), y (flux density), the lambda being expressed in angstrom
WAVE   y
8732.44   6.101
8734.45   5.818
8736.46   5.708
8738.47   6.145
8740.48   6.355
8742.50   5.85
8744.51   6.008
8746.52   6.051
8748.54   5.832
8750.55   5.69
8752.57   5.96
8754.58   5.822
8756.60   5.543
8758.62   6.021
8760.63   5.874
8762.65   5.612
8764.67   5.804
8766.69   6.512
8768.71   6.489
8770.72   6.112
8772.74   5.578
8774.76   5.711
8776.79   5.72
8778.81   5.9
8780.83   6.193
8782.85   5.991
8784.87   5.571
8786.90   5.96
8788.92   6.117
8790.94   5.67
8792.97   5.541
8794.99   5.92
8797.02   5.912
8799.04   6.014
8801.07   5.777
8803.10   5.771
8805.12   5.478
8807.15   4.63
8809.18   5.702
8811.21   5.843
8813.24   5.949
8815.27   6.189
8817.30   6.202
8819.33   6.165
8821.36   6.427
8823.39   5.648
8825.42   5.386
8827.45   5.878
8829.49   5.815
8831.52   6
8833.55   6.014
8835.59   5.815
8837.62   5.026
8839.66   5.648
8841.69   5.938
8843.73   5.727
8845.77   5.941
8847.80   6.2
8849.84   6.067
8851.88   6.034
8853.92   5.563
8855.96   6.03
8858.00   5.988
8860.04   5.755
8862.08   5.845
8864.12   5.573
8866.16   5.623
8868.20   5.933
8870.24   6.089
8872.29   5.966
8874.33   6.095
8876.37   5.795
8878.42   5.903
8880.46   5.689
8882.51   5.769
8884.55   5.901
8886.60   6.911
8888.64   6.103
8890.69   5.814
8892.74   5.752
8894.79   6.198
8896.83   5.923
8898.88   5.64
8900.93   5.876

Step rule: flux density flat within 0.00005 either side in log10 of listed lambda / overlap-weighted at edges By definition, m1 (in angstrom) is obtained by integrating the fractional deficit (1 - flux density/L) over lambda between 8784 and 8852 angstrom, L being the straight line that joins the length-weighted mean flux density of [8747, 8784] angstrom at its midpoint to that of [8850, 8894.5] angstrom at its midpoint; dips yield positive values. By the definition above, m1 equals 1.1 angstrom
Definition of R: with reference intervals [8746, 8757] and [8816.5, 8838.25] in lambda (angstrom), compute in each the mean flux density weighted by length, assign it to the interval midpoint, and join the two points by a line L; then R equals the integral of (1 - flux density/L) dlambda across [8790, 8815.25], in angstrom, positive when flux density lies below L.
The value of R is 0.6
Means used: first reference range 5.82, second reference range 5.87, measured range 5.7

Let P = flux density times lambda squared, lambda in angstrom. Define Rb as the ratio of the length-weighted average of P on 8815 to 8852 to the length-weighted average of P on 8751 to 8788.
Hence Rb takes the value 1.0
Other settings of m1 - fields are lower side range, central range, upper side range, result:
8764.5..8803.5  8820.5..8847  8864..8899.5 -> 0.62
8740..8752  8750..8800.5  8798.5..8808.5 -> -1.47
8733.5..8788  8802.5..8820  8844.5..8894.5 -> 0.48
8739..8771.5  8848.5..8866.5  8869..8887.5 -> 0.46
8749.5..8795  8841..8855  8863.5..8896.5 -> 0.01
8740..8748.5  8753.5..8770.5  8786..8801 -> -0.01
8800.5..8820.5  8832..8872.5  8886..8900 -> 0.43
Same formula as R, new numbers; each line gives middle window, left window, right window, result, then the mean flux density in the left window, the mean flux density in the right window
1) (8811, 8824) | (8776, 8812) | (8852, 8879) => -0.65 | 5.76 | 5.86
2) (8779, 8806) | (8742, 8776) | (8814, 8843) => 0.21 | 5.91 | 5.87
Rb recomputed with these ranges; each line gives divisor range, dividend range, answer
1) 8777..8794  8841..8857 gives 1.03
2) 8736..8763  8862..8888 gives 1.04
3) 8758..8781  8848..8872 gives 1.01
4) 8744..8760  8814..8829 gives 1.04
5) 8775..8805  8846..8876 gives 1.03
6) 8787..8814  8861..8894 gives 1.05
